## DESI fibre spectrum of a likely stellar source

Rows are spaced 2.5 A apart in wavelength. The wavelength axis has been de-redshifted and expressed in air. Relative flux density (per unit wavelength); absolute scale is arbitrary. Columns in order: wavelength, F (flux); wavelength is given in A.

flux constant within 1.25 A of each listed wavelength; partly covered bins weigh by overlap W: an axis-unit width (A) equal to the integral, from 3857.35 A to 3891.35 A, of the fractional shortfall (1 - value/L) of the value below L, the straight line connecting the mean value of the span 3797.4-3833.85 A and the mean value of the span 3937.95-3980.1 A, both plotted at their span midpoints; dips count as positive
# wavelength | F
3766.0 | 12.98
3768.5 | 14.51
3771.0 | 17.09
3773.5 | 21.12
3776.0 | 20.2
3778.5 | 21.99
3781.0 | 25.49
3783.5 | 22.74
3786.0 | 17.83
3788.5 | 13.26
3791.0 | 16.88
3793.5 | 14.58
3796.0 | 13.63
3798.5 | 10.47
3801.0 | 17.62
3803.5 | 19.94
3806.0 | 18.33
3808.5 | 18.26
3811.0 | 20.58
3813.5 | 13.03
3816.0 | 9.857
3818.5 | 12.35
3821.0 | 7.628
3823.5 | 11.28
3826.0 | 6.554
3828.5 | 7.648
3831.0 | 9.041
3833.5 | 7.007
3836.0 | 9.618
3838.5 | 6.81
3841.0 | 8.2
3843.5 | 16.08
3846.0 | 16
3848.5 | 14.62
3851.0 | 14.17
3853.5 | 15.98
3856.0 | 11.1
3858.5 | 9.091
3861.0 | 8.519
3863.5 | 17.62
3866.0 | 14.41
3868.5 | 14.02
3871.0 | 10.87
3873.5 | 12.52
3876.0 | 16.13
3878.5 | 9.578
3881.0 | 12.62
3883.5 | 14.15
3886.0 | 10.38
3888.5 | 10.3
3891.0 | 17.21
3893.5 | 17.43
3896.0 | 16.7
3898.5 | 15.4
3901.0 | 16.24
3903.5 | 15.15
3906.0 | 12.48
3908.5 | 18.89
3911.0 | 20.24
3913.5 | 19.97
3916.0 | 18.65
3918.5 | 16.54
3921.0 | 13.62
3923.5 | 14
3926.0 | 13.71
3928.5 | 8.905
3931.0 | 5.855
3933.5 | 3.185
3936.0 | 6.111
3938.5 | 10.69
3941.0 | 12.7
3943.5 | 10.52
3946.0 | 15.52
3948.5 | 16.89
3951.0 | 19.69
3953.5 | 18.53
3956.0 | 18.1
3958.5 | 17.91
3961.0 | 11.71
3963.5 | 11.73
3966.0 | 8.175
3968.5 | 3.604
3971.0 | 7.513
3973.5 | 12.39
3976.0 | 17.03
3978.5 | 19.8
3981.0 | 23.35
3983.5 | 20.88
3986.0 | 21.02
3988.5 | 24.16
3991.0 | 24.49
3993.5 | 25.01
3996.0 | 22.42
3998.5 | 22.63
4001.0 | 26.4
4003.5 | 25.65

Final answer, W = 1.7 A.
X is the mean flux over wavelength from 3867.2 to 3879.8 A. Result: 12.6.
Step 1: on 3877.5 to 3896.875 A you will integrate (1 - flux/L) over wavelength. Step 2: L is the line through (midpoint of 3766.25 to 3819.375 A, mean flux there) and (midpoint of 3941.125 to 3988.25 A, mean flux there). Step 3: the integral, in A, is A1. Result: 3.12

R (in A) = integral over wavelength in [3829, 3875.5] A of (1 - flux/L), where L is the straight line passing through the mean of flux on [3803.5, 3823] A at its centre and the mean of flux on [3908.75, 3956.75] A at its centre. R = 7.62 A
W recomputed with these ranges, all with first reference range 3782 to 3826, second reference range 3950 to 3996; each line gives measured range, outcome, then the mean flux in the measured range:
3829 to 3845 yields 6.17 A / 9.48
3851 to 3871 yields 3.56 A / 12.9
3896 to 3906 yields 0.53 A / 15.3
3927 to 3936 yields 5.62 A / 6.21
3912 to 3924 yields -0.29 A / 16.8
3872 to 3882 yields 2.03 A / 12.7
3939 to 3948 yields 1.97 A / 13.1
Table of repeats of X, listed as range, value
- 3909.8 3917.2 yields 19.6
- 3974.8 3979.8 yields 18.5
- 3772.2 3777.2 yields 20.6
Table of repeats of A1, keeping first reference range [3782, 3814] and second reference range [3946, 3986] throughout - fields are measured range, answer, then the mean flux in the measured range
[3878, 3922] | 1.41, 15.4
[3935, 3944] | 3.18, 10.1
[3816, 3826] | 4.08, 9.87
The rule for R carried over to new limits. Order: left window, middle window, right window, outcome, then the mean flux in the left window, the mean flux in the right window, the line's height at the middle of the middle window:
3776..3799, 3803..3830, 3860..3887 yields 5.4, 17.8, 12.9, 16.1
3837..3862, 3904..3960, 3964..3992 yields 2.2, 12.1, 16.4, 14.8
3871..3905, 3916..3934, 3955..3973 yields 1.4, 14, 11.2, 12.6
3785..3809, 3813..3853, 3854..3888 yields 9.8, 16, 12.4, 14.3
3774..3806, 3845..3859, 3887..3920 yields 2.8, 18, 16.5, 17.2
